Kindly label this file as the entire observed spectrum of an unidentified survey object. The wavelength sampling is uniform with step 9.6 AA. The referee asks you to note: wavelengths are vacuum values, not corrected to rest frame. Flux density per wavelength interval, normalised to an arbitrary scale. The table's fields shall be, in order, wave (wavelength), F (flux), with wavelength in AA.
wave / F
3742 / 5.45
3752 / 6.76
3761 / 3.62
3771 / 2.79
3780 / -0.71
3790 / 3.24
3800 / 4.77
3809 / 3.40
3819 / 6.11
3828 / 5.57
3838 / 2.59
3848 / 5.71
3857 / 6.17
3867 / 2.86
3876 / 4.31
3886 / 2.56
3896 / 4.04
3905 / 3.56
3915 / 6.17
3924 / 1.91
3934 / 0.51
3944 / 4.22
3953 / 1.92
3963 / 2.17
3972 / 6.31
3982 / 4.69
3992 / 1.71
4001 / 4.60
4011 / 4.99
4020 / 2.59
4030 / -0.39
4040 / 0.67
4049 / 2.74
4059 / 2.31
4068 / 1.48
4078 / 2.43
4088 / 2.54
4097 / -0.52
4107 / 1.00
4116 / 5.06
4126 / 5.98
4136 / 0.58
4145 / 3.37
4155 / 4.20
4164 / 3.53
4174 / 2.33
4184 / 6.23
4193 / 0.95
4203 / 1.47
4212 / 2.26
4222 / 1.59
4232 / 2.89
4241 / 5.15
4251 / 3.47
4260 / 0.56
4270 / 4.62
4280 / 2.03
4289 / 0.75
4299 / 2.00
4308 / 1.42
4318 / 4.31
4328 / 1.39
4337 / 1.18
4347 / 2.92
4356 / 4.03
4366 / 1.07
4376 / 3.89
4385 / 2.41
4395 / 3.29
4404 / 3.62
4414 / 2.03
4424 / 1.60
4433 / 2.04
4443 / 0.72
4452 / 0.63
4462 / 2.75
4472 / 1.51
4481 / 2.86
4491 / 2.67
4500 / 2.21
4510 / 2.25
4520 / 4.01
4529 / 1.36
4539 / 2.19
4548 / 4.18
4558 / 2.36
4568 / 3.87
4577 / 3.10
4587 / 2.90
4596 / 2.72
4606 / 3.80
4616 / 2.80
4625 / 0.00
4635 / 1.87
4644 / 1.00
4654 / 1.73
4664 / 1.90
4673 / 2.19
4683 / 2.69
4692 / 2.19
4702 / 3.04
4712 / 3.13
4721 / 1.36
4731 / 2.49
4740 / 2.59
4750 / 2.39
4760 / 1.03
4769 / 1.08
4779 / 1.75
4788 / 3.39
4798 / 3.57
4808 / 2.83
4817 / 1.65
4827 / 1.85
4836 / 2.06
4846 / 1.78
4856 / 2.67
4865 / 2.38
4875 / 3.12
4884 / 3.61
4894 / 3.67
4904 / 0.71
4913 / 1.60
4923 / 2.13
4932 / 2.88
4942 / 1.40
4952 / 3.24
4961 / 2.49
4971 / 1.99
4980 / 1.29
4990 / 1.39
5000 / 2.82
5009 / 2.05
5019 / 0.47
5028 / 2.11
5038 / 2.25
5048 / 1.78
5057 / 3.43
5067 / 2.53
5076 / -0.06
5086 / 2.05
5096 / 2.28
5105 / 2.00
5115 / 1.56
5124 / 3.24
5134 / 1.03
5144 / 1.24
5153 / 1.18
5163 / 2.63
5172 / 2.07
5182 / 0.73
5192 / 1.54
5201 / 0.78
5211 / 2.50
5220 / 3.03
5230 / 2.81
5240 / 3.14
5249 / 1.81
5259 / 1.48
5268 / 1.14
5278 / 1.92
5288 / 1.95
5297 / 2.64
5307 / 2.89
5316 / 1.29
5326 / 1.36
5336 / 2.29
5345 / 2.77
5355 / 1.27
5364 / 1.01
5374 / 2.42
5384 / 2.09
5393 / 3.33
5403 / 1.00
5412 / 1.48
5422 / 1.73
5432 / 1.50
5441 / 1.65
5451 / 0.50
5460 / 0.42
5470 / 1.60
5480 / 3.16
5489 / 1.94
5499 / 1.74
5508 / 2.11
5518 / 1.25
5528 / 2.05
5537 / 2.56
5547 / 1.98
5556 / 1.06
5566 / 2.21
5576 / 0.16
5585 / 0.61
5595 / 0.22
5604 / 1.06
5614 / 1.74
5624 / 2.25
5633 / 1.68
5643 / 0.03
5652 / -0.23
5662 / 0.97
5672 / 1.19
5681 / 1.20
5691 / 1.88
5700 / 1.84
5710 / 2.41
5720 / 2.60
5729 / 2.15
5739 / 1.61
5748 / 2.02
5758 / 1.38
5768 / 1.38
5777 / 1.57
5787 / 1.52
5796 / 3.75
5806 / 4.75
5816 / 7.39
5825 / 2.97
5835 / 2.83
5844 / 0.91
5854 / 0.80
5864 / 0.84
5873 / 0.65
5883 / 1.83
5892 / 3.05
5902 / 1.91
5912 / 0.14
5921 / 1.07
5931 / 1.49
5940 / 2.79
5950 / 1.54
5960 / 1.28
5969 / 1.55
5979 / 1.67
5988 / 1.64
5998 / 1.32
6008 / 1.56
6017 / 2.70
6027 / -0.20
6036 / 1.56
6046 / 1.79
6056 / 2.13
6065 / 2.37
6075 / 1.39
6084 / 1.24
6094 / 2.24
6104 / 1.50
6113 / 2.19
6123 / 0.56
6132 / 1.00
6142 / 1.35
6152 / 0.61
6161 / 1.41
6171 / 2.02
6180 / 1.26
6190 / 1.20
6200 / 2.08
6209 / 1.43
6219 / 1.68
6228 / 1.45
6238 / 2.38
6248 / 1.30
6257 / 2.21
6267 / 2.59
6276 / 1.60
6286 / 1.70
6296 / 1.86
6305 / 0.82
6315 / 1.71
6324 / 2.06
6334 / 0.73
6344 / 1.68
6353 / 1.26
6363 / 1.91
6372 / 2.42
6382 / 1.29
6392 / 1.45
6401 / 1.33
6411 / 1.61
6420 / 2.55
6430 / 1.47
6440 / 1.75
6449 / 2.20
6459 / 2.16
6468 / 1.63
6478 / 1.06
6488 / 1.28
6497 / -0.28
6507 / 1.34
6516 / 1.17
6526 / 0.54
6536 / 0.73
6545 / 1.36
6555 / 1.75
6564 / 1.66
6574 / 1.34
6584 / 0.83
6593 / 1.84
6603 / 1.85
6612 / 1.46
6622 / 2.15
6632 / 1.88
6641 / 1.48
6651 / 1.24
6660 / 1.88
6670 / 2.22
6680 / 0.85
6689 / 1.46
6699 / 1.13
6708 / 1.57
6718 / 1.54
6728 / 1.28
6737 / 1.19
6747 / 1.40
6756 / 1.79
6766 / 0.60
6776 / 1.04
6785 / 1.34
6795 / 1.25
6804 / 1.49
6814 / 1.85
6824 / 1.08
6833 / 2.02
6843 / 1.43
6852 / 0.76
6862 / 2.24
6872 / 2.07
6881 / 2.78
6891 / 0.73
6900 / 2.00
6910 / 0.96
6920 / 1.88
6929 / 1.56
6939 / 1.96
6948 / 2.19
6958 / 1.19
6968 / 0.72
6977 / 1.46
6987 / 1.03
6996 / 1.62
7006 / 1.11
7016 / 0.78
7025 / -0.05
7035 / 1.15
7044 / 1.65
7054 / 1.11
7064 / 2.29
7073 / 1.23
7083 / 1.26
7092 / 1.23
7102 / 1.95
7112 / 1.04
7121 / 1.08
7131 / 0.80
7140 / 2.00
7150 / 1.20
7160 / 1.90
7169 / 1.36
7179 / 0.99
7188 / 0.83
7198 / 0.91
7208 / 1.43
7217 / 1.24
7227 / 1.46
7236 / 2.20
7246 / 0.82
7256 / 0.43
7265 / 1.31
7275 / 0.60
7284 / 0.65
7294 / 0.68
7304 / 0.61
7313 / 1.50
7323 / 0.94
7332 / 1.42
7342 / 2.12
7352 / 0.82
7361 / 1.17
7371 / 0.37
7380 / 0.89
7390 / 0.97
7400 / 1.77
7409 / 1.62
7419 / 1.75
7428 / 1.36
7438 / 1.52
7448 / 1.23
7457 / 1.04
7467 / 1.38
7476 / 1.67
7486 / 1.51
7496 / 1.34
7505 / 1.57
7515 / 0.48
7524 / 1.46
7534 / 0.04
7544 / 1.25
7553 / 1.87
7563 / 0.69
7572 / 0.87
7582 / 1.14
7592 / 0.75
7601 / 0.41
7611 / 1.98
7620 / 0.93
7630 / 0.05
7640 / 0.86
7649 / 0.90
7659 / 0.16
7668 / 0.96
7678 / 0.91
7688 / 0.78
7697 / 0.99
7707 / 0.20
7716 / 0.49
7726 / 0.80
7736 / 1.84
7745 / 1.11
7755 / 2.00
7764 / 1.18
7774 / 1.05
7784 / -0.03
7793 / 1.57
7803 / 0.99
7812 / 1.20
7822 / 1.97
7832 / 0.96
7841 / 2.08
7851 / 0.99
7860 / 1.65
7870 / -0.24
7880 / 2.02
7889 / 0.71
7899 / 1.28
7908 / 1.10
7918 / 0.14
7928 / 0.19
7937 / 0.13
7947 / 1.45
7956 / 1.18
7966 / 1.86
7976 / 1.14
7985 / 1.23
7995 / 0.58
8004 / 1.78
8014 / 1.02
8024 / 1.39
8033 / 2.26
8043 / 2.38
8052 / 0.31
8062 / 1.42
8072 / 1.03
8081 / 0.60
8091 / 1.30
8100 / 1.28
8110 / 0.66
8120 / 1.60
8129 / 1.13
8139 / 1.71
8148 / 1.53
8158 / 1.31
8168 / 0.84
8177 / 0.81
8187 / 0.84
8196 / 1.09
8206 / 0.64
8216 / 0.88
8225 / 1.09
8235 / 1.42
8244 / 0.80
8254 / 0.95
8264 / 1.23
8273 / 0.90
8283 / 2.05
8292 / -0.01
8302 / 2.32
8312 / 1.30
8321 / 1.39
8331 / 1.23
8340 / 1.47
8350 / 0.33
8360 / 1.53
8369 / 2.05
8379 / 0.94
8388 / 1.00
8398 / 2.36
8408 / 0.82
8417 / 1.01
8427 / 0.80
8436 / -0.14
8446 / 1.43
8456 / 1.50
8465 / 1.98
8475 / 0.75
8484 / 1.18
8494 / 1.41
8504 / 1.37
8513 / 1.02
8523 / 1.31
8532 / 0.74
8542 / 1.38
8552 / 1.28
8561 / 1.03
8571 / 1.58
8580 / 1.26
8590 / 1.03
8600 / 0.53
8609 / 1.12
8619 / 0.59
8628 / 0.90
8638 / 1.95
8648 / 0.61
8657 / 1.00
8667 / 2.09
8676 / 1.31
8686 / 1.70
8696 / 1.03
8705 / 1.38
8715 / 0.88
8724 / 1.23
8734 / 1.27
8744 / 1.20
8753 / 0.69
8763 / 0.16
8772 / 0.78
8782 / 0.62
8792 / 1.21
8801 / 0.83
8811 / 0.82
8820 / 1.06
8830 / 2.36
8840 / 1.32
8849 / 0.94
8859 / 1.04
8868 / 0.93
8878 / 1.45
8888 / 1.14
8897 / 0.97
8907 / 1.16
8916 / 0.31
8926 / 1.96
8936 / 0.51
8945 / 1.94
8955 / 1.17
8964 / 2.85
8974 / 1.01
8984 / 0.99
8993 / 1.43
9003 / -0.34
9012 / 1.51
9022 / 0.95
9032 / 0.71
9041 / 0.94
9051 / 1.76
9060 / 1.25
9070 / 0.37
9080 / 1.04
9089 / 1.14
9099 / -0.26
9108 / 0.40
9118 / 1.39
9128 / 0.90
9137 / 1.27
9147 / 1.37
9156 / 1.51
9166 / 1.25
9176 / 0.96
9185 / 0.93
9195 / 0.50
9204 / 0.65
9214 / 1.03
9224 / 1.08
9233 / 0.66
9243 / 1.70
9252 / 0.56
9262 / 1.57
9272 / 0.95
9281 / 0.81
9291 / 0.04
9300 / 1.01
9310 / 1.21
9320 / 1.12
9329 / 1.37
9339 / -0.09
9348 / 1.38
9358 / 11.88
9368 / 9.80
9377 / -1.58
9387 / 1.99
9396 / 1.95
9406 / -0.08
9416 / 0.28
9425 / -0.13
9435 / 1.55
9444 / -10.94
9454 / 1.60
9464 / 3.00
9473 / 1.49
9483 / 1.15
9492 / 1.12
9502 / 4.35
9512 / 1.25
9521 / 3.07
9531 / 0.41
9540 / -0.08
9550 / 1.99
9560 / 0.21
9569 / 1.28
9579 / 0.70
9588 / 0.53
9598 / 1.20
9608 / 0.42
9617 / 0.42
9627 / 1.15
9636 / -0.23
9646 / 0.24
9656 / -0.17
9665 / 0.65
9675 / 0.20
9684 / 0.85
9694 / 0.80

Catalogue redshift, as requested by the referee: 1.511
